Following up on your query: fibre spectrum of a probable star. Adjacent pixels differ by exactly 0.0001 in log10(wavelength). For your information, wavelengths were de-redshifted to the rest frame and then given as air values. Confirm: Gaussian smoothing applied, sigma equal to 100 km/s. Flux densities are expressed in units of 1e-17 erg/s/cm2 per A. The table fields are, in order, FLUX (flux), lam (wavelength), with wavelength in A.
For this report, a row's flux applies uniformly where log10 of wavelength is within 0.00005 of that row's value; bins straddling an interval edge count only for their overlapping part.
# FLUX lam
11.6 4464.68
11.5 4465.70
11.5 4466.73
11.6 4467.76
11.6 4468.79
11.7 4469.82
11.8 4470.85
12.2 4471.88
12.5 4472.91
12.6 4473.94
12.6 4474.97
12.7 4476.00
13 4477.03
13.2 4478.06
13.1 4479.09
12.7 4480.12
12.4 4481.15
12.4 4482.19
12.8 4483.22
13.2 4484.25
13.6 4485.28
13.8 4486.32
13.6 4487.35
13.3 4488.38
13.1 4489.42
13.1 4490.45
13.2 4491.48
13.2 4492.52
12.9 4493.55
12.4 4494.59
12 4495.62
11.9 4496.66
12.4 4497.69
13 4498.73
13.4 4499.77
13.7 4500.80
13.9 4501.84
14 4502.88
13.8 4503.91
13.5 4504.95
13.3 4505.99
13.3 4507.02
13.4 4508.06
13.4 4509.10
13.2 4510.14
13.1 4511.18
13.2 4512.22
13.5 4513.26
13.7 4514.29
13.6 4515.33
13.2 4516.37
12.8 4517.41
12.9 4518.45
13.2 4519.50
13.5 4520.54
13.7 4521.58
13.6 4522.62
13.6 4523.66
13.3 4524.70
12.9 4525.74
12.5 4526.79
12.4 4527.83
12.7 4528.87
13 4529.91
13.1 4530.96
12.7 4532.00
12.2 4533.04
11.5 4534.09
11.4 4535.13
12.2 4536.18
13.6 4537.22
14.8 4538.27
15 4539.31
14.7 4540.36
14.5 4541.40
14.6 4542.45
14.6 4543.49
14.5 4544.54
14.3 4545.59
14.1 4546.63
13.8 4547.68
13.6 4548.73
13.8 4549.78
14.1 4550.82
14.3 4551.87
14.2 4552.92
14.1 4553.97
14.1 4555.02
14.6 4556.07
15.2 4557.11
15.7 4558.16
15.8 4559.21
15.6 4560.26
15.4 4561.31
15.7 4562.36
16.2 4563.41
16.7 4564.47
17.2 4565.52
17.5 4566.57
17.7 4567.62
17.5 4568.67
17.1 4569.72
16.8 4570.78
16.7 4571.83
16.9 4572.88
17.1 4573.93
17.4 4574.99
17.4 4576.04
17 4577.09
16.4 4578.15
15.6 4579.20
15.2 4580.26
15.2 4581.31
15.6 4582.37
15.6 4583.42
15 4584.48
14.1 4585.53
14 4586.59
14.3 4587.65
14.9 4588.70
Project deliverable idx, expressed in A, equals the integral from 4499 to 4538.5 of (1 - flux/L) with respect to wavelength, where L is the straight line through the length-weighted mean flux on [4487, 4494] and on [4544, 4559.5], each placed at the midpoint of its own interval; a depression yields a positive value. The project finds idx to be 1.7 A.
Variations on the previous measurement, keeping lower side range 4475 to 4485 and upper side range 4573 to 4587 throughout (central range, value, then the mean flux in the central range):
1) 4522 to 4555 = 2.41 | 13.5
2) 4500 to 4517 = 0.27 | 13.5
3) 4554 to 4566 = -0.25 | 15.6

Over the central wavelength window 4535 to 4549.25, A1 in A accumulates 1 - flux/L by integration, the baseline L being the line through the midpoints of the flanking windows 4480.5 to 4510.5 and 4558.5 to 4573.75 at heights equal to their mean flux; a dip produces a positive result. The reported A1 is 1.3 A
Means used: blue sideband 13.1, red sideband 16.6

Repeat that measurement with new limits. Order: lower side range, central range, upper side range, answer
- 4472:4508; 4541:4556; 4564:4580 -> 1.56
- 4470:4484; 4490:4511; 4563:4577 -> 0.90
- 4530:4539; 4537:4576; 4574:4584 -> -2.63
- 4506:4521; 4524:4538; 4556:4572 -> 1.68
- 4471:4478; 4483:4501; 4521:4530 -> -0.36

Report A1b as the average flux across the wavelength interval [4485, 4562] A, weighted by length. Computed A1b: 13.6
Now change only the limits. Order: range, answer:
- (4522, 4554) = 13.5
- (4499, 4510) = 13.5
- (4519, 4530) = 13.1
